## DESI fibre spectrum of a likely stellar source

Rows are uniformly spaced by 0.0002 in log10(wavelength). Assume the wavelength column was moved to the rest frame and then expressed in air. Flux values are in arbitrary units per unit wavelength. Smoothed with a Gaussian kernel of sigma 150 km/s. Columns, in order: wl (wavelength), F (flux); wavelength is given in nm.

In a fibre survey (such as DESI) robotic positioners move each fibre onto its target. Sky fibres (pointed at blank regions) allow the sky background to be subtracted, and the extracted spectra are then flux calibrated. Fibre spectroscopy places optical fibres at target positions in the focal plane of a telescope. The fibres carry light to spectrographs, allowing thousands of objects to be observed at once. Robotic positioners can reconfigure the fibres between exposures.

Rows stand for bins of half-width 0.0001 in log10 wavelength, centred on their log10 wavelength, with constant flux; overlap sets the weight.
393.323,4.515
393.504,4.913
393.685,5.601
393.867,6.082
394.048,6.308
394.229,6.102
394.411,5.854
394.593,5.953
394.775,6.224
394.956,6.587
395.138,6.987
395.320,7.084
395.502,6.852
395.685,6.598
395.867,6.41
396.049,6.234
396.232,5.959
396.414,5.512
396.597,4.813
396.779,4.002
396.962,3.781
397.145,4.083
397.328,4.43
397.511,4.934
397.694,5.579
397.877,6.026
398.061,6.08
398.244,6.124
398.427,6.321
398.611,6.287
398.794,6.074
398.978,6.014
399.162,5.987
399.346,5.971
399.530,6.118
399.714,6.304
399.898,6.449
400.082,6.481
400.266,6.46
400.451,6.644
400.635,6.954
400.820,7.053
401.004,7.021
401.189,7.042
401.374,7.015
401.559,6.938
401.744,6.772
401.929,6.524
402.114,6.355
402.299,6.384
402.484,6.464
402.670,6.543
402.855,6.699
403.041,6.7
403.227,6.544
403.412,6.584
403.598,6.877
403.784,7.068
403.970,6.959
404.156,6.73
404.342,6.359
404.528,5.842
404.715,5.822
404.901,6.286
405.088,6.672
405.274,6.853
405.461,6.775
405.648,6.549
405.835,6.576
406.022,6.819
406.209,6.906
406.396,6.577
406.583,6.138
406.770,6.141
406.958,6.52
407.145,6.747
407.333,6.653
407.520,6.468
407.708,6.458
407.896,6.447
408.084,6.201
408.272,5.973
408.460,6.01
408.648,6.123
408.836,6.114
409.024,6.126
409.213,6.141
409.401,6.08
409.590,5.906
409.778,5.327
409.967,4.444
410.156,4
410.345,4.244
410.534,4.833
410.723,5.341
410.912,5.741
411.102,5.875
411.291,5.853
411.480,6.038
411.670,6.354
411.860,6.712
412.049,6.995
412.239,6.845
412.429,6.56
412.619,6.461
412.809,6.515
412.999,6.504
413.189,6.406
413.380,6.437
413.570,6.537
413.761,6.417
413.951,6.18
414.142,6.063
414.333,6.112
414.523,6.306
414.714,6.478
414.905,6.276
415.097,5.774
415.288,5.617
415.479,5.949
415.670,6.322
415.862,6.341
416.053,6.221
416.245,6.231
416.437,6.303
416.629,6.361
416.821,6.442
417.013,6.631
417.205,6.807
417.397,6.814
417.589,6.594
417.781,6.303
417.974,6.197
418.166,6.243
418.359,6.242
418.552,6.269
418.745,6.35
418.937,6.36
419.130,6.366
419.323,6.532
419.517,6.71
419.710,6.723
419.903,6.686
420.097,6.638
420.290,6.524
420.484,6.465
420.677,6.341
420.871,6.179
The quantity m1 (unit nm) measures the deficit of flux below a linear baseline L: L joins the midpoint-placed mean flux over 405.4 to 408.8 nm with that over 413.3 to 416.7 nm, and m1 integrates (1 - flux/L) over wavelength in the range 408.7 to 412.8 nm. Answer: 0.33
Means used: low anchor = 6.44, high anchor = 6.22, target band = 5.83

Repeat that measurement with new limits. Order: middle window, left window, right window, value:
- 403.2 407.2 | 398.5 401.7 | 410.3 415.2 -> -0.114 nm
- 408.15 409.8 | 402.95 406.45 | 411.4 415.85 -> 0.120 nm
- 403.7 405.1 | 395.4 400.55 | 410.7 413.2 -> -0.094 nm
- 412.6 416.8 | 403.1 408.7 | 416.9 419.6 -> 0.132 nm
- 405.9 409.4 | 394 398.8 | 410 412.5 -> -0.355 nm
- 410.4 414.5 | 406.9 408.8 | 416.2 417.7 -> 0.148 nm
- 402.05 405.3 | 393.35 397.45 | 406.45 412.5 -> -0.367 nm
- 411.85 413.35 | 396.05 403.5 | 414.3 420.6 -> -0.074 nm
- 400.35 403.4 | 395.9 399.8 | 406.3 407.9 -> -0.394 nm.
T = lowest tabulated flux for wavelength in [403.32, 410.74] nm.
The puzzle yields 4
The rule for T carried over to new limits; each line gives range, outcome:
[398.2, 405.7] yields 5.822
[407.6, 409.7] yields 5.906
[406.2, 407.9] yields 6.138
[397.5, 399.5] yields 4.934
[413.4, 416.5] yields 5.617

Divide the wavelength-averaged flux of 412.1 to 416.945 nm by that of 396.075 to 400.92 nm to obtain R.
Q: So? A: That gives 1.09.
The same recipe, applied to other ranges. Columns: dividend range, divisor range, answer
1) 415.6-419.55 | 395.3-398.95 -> 1.14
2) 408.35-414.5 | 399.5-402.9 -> 0.90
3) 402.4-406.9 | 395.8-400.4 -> 1.15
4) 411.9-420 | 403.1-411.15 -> 1.04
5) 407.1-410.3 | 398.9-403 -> 0.90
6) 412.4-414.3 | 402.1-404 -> 0.96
